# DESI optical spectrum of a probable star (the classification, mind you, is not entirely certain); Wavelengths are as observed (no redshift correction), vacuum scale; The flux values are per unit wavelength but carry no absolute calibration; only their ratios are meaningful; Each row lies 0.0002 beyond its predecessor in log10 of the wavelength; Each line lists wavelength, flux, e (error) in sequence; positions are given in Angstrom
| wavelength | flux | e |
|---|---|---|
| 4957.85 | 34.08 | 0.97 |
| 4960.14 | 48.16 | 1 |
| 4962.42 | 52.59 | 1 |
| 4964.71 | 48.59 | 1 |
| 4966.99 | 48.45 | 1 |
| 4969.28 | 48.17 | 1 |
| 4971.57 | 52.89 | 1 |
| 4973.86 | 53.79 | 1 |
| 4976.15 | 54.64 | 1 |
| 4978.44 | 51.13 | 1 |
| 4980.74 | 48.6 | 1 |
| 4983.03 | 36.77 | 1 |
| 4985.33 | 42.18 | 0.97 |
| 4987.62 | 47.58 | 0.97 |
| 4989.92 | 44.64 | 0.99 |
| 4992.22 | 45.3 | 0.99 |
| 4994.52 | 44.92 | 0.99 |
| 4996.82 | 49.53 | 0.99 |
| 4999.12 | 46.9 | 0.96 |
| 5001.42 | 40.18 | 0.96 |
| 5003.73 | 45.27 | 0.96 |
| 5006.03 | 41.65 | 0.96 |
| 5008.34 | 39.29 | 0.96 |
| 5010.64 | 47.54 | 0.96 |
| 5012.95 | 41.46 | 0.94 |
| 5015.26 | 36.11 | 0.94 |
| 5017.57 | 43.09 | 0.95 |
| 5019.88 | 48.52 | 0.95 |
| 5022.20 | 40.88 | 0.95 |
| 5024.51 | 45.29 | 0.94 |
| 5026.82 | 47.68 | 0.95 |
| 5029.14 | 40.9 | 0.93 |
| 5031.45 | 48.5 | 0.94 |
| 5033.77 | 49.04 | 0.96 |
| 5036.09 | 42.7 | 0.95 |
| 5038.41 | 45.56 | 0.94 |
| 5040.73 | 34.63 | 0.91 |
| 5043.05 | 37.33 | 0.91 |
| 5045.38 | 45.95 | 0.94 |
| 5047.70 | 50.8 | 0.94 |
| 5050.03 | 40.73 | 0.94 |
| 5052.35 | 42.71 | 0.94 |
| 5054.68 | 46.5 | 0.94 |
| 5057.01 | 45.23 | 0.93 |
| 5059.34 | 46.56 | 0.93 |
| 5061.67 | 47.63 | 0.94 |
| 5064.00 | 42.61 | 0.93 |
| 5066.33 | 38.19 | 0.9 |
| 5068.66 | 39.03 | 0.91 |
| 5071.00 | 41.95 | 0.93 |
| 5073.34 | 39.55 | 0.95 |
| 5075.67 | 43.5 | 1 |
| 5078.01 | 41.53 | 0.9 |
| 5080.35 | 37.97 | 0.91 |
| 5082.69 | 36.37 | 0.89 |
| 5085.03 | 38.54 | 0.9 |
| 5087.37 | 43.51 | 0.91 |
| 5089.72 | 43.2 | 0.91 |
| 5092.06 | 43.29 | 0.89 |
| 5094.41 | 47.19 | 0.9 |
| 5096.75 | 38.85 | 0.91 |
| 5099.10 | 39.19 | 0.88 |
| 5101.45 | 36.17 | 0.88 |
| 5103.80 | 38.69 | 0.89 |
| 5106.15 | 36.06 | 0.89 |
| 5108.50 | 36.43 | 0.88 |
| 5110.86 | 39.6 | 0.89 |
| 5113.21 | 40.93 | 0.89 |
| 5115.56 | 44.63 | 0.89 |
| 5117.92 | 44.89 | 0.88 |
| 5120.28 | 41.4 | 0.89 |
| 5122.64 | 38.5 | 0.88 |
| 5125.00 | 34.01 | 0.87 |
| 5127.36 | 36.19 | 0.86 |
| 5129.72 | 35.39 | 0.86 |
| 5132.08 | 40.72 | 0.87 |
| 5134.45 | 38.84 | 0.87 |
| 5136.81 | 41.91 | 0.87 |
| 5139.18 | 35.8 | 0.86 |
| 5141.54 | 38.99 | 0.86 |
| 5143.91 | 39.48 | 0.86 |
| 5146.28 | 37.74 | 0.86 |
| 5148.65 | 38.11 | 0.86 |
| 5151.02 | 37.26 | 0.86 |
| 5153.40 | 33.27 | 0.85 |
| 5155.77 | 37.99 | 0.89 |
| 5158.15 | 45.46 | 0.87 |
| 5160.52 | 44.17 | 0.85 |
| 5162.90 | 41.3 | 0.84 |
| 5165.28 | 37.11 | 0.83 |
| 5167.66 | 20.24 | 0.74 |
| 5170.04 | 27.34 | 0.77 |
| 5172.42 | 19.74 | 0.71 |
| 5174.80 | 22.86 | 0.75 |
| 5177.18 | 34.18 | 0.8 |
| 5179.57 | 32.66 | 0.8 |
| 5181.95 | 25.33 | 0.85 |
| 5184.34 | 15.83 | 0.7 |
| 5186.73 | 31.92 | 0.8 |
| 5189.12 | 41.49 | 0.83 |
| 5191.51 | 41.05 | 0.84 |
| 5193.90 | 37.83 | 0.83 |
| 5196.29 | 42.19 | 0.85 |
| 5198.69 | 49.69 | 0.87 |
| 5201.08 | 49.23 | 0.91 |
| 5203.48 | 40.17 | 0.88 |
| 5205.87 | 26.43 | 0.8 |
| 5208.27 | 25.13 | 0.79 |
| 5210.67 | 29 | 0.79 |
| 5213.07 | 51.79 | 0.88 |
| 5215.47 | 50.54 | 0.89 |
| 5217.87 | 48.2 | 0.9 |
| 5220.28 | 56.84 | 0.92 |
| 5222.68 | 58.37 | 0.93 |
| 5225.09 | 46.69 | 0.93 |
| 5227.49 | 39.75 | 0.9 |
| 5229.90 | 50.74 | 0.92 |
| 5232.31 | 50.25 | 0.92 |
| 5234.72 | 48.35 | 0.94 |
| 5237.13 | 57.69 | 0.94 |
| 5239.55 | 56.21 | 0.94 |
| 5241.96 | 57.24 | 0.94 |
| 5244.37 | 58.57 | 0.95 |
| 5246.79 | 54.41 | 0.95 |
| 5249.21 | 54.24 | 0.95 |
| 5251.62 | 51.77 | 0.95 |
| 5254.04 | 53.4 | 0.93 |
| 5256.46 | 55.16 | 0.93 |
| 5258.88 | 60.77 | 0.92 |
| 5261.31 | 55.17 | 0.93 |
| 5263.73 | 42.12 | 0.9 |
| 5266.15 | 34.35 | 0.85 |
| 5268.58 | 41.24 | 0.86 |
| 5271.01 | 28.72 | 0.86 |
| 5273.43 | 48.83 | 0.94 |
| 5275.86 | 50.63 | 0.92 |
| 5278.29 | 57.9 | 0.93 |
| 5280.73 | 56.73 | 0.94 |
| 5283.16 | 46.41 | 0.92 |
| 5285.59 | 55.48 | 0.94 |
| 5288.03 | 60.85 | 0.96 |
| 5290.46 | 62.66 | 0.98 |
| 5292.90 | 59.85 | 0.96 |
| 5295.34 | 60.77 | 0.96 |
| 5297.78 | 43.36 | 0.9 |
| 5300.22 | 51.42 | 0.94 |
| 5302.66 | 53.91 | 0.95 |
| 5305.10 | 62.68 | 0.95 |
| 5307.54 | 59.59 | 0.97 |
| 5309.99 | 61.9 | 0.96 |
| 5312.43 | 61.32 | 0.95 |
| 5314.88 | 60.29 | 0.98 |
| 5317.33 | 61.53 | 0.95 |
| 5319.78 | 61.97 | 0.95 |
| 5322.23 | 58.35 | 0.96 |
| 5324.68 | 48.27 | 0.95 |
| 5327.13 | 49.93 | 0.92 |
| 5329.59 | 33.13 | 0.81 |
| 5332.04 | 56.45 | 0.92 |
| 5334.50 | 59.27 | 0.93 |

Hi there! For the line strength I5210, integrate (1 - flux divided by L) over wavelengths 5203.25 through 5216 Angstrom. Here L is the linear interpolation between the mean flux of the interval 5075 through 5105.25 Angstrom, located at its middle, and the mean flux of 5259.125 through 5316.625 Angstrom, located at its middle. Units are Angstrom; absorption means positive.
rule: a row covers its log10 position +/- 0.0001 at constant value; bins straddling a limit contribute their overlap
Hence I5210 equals 3.2 Angstrom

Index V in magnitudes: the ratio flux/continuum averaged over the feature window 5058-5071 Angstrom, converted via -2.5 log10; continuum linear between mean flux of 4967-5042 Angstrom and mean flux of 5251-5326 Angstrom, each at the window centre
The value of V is 0.10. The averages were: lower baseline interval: 45.2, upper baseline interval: 53.8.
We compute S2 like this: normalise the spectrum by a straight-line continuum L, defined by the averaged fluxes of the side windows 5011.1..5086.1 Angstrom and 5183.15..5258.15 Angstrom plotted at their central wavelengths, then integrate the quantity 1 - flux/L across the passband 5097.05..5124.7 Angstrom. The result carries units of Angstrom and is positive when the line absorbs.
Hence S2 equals 2.9 Angstrom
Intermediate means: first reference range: 42.8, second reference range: 46.3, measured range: 39.5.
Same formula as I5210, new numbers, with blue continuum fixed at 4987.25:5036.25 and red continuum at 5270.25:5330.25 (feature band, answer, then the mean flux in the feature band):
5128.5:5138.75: 2.1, 39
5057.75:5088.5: 3.4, 41.4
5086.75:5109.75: 3.5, 40.2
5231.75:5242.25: -0.3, 53.9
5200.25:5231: 4.6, 44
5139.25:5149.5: 2.3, 38.3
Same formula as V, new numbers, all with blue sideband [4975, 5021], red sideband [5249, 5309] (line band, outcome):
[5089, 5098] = 0.10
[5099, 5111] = 0.26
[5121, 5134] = 0.28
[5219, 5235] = 0.02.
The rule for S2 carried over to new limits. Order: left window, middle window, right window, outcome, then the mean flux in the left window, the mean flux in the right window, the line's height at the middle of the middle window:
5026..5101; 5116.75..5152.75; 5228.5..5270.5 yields 5.8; 42.6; 51.4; 46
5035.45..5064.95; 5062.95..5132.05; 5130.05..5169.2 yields 1.8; 43.8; 37.9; 41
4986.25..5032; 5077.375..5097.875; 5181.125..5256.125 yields 1.6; 44.2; 45.4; 44.7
